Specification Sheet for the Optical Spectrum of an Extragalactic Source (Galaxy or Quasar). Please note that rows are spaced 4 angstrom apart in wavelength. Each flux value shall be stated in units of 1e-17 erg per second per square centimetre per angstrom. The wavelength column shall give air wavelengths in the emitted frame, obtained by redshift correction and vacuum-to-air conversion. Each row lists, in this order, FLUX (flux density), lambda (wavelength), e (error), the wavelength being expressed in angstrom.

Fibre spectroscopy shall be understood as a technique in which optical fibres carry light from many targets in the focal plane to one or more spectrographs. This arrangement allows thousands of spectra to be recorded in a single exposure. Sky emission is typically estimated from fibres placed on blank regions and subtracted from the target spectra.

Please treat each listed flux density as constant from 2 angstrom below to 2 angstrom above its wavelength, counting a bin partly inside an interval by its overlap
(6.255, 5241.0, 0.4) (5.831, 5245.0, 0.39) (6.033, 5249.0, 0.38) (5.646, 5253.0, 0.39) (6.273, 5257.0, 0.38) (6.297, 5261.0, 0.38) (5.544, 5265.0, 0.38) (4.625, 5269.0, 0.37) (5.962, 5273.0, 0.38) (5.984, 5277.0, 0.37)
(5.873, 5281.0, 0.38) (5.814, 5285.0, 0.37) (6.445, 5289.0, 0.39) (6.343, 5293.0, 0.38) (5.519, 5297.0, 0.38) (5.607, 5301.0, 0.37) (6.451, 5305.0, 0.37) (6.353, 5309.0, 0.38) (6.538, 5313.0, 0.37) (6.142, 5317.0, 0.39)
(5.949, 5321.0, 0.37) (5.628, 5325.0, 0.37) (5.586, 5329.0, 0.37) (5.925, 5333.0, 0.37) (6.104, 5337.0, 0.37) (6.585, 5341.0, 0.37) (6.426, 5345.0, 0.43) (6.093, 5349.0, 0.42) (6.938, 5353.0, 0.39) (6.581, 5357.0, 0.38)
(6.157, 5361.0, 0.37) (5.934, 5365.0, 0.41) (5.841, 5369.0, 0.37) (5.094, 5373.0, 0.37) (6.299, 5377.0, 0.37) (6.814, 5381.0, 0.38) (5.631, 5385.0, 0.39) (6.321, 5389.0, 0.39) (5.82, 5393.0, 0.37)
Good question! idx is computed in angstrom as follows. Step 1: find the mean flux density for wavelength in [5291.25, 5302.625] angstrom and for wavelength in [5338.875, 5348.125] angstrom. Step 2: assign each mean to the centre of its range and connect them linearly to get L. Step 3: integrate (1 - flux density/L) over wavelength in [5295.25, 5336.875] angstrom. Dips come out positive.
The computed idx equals 0.6 angstrom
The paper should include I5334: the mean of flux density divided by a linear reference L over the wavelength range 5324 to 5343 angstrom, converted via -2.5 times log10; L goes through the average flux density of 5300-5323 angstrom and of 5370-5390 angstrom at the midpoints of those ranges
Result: 0.03 mag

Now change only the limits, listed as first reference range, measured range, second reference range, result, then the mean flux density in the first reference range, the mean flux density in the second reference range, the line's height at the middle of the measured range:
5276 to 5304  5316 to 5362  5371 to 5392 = -0.03 mag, 5.96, 6.02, 5.99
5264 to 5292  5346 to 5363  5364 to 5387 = -0.10 mag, 5.78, 5.94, 5.9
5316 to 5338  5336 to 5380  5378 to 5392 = -0.03 mag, 5.87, 6.23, 6.06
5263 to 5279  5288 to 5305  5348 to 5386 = -0.06 mag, 5.53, 6.15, 5.69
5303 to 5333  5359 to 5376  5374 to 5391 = 0.07 mag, 6.08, 6.2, 6.17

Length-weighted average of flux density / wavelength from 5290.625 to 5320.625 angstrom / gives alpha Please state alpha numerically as 6.13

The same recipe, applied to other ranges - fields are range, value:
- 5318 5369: 6.15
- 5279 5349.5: 6.08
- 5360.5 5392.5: 6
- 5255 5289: 5.83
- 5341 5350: 6.35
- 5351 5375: 6.09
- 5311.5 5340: 5.99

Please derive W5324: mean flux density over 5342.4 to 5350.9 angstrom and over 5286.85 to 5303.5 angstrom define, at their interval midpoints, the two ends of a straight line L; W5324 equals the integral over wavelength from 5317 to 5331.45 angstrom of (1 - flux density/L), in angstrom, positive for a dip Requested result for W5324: 0.9 angstrom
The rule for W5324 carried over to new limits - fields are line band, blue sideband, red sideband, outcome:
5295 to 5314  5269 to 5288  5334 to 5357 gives -0.08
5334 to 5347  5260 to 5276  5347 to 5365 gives -0.19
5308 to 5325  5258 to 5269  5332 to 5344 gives -0.21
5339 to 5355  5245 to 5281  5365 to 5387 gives -1.65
